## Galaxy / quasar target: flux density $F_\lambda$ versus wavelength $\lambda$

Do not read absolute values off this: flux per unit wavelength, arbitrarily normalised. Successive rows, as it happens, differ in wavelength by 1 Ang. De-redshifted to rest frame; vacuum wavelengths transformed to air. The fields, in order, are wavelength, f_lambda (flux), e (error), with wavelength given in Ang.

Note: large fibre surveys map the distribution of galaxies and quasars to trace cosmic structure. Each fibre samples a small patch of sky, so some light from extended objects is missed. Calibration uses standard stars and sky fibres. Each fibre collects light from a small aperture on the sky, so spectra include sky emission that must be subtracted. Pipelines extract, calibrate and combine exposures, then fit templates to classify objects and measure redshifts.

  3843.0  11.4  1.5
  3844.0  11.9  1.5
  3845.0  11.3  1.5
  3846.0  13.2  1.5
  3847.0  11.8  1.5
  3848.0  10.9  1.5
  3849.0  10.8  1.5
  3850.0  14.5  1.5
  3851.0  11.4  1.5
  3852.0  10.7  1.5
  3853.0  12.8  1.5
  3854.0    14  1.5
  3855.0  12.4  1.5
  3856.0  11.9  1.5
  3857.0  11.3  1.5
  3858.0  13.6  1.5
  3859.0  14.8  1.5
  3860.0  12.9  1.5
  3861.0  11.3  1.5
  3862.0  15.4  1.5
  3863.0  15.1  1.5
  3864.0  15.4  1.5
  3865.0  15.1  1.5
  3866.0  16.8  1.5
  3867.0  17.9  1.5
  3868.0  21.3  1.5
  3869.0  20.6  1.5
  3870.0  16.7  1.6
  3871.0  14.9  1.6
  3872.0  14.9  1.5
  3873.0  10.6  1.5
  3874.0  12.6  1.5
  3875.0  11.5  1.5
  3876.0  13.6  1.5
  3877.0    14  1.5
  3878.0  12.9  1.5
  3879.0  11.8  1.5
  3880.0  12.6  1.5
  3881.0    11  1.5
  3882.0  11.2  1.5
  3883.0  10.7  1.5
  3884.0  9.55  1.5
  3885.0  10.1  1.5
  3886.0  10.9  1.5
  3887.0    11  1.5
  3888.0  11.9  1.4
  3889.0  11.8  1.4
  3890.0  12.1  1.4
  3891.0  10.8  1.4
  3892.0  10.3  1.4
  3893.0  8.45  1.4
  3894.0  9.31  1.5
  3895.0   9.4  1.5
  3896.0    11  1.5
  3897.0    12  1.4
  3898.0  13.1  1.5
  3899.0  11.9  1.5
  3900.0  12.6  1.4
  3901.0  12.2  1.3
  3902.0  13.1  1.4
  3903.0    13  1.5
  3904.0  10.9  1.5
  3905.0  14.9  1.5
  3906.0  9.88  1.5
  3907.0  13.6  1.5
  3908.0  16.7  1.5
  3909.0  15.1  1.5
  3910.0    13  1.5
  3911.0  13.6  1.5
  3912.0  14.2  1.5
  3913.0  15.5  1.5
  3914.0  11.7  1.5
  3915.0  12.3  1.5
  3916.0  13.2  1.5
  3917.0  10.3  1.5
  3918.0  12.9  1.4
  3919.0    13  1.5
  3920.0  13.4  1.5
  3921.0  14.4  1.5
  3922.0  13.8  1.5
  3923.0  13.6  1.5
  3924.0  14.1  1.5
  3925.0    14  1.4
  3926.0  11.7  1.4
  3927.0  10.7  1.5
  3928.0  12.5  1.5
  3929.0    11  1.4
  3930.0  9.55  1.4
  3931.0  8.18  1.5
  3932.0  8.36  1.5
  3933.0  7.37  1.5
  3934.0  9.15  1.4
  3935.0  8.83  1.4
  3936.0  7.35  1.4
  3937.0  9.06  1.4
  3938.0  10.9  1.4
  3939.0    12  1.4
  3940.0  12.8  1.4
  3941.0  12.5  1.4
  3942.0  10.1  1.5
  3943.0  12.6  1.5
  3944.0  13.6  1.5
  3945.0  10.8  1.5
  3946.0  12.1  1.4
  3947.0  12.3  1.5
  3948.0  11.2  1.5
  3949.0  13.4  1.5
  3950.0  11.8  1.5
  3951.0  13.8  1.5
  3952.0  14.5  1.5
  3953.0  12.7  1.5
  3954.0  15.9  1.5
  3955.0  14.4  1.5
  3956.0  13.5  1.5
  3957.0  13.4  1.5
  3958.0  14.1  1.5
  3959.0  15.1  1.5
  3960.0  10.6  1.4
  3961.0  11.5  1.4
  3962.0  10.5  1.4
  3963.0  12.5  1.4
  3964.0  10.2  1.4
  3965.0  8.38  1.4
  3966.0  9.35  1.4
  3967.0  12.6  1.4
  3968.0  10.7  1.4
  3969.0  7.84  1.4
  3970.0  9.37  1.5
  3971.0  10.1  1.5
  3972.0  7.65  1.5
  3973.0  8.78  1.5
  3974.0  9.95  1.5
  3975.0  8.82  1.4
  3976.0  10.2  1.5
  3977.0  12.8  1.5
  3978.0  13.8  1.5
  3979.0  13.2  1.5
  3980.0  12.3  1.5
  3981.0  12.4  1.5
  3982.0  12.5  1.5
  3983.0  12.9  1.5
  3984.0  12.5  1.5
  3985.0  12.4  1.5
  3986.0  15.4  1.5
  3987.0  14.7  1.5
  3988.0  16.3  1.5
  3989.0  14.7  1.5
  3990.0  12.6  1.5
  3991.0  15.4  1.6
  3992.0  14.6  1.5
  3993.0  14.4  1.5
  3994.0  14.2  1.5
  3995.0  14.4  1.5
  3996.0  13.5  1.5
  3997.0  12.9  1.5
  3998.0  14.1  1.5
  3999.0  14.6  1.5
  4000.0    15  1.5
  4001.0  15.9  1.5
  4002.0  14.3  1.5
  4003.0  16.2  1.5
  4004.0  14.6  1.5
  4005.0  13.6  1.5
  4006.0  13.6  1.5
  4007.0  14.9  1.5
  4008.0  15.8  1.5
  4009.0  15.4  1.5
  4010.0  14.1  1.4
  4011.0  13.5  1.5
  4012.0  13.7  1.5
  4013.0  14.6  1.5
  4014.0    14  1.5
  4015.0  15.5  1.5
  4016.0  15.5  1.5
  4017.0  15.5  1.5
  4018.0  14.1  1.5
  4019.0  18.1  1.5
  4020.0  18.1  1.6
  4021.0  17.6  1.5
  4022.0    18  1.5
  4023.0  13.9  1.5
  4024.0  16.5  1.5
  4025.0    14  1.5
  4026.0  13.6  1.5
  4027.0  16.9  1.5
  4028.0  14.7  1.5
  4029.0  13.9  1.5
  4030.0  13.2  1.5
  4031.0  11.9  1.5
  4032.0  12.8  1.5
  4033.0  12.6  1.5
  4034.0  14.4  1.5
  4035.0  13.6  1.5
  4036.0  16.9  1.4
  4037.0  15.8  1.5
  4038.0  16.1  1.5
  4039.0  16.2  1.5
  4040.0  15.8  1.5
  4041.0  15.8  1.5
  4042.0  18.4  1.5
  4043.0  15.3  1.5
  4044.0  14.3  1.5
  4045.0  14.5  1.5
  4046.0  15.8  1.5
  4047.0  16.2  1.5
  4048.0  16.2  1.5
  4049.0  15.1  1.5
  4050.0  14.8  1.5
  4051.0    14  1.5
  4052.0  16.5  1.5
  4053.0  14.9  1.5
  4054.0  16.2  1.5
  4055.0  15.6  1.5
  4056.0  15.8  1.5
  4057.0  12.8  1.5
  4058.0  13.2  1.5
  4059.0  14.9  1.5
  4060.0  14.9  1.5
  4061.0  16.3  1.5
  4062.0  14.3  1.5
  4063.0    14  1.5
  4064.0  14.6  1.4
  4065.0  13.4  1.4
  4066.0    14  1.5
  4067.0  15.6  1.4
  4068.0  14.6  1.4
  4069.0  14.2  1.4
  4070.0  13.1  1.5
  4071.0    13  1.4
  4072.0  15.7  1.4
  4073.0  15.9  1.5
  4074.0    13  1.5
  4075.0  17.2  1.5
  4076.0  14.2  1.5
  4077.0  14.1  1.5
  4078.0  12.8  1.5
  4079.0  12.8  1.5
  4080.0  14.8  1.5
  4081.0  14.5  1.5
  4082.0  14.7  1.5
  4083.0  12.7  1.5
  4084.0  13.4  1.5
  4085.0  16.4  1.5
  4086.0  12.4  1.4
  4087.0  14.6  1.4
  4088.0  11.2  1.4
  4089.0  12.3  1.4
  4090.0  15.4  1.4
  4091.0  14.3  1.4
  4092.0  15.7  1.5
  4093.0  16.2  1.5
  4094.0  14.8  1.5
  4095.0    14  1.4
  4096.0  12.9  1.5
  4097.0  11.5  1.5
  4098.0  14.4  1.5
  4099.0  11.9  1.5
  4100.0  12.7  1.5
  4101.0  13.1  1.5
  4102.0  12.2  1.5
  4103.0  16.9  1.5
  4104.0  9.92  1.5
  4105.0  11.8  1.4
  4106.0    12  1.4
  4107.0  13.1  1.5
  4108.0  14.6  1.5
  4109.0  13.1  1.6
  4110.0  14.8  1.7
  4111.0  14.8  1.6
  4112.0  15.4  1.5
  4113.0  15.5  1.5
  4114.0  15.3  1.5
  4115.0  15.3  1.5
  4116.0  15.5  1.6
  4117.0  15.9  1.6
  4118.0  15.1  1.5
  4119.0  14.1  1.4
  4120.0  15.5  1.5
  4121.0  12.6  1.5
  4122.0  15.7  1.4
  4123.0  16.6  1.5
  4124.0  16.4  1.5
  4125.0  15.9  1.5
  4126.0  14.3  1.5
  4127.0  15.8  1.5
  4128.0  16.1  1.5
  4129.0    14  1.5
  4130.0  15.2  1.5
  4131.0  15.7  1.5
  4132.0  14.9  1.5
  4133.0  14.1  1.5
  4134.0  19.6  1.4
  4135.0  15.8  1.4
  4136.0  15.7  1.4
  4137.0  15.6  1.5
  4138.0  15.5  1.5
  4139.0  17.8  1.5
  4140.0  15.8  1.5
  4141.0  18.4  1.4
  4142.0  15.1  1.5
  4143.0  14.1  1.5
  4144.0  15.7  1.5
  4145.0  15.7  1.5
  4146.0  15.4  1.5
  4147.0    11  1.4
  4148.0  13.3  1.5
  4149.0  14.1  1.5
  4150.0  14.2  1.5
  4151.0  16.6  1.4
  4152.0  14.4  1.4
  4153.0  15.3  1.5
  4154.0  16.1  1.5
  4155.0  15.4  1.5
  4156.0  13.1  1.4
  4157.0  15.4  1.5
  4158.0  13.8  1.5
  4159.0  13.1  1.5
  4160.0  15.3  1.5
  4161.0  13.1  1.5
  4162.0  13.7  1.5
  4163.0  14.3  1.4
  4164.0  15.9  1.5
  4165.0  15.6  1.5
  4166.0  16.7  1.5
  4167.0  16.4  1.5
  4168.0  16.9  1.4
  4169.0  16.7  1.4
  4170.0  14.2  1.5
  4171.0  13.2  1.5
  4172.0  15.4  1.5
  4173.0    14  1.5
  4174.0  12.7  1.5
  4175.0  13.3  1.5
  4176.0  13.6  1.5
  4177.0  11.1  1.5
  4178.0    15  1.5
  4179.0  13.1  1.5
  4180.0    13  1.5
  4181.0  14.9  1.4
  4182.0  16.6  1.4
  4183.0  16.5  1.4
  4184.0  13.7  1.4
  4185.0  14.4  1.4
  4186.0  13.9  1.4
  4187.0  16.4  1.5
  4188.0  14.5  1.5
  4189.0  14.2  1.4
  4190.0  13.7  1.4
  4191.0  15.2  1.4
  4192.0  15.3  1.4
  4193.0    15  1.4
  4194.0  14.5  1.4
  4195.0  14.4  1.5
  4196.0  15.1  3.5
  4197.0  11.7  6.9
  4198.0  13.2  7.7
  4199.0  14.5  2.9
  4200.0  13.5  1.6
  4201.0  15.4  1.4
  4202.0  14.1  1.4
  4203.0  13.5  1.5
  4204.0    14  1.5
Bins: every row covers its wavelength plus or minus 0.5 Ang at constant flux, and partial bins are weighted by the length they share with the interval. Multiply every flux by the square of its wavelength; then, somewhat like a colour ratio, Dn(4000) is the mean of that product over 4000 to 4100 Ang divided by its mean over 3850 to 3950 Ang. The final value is 1.27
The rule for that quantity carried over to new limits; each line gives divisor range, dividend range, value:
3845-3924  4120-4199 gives 1.32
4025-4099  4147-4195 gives 1.06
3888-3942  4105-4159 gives 1.42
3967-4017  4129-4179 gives 1.22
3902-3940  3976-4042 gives 1.27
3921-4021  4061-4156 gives 1.23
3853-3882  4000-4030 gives 1.16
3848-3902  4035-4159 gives 1.29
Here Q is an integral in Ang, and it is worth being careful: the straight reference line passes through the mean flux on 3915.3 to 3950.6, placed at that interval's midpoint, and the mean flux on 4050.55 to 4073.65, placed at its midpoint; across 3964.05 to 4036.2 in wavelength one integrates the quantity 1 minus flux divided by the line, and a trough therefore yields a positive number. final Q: -2.2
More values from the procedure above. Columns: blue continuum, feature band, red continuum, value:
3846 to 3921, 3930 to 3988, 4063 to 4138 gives 8.1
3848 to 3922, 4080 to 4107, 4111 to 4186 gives 1.9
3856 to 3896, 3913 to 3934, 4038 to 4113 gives 2.3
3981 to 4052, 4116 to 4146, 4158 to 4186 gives -2.1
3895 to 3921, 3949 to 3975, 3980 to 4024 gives 4.4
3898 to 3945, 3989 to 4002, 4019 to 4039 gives -0.2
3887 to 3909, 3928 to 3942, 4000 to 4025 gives 3.4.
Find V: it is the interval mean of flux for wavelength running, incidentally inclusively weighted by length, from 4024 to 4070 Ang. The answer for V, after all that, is 14.9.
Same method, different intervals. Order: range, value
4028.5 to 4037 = 13.8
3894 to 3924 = 12.9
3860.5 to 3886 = 13.8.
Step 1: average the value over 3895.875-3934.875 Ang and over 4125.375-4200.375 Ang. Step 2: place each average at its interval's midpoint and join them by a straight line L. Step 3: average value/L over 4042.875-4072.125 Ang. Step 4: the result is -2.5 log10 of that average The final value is -0.078 mag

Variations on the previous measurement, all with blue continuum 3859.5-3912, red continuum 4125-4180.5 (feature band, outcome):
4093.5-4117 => 0.06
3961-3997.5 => 0.13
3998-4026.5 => -0.09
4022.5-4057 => -0.07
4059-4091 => 0.01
